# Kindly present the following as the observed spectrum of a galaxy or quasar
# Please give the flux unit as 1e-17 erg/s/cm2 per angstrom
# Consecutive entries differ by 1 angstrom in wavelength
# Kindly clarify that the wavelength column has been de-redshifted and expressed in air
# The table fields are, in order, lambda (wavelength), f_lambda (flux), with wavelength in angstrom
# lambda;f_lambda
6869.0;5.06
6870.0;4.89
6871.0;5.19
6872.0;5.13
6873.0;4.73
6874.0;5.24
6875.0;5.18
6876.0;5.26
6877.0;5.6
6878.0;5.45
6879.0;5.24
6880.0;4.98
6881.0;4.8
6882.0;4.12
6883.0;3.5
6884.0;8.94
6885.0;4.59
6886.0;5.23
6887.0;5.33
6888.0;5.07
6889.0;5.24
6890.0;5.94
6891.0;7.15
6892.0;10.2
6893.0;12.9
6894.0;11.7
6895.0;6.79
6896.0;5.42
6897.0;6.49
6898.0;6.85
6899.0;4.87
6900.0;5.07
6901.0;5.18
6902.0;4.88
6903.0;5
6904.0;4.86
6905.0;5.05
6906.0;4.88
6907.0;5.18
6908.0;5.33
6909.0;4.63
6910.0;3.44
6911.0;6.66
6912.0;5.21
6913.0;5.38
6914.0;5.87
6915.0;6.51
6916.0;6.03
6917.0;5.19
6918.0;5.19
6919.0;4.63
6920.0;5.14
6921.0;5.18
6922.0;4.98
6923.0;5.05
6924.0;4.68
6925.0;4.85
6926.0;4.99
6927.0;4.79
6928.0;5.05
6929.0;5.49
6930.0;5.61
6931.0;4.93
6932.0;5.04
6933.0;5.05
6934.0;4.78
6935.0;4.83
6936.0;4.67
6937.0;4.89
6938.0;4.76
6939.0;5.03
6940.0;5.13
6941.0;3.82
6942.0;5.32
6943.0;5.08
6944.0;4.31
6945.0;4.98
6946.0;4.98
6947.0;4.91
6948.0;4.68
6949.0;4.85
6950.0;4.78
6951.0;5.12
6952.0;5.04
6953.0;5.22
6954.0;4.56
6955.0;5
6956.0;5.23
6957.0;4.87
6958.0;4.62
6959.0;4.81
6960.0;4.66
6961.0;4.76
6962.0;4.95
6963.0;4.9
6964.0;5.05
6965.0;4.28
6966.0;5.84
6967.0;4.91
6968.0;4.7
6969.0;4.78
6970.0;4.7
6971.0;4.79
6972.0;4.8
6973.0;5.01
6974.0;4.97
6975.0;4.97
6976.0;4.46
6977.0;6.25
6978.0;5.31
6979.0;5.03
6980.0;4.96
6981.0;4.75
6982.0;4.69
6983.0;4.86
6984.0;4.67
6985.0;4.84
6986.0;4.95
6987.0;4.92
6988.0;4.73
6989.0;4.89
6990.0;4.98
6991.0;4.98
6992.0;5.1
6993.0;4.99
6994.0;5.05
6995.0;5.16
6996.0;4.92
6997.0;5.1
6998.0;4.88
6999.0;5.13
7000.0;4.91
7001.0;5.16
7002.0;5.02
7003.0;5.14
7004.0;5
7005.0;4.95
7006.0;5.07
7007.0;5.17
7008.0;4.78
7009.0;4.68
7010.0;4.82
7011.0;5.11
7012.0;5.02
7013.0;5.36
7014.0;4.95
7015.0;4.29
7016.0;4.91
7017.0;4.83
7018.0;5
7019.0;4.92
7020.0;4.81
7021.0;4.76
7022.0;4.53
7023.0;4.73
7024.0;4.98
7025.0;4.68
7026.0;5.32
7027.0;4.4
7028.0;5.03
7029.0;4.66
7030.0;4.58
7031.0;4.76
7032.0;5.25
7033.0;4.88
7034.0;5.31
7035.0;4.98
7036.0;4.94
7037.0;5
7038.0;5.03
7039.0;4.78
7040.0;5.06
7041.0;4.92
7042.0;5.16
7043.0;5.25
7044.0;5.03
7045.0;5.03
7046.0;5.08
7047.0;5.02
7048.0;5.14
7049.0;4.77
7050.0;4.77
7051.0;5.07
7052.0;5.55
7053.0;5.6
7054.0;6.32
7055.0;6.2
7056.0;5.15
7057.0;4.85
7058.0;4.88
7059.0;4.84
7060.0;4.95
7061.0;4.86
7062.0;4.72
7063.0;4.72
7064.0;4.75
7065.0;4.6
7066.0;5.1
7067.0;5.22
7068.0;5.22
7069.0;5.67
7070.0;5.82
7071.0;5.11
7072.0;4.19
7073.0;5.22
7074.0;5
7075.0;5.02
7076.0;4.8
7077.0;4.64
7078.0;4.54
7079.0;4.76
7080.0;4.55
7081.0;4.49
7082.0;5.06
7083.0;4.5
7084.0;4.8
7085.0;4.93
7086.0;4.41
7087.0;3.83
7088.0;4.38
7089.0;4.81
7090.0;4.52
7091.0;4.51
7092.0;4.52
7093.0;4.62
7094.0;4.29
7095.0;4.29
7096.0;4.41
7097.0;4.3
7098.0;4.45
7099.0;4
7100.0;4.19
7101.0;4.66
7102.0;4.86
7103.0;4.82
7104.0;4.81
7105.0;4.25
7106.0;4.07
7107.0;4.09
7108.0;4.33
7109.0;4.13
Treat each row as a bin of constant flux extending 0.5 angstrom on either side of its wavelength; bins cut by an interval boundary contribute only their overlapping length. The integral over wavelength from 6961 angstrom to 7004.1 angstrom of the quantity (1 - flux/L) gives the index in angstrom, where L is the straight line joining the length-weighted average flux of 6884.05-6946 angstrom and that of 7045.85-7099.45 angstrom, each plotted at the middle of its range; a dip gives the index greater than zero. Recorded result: 2.3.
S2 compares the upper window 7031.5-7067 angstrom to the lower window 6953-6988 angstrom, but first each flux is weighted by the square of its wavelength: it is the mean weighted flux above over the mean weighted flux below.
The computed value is 1.06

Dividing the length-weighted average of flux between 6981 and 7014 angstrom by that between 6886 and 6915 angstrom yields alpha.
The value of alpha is 0.8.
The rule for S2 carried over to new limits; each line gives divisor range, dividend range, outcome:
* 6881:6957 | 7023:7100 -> 0.94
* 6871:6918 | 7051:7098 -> 0.89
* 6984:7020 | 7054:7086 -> 1.02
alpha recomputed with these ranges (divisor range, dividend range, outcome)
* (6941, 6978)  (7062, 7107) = 0.95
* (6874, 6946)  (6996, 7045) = 0.90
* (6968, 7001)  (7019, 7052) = 1.00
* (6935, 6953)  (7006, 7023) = 1.00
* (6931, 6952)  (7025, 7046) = 1.02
